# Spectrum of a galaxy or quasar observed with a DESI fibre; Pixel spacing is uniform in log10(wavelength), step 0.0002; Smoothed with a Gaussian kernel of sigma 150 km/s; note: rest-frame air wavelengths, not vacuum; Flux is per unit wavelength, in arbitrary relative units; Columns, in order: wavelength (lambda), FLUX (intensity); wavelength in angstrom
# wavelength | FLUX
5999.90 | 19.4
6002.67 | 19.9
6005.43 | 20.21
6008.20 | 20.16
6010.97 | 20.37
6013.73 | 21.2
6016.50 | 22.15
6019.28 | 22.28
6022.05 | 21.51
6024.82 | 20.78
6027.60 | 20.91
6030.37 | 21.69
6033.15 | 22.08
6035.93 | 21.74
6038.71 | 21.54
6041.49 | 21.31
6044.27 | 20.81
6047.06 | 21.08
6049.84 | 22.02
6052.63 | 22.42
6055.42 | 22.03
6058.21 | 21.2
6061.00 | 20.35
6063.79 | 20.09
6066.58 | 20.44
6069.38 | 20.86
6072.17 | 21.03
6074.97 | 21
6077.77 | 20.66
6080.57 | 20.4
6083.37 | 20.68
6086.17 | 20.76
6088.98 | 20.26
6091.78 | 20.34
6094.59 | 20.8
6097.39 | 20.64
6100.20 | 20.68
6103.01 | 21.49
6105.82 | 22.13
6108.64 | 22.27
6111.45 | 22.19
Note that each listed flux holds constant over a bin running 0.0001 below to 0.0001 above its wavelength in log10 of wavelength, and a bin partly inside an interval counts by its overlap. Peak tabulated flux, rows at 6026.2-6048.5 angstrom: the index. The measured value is 22.08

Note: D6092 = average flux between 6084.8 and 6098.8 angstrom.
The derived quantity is 20.6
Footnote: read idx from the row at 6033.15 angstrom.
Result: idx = 22.08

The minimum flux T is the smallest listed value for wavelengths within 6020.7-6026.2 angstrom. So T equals 20.78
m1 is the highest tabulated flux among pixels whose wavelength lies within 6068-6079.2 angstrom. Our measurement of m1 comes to 21.03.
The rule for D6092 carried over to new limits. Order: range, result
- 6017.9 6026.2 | 21.5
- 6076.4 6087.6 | 20.6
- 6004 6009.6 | 20.2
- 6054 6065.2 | 20.9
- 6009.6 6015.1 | 20.8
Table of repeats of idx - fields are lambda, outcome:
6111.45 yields 22.19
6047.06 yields 21.08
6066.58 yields 20.44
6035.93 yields 21.74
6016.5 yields 22.15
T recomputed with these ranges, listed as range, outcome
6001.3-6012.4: 19.9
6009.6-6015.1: 20.37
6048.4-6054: 22.02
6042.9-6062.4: 20.35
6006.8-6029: 20.16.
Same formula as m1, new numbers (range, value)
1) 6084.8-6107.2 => 22.13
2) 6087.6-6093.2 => 20.34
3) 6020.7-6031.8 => 21.69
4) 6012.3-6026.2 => 22.28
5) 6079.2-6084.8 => 20.68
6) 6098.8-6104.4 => 21.49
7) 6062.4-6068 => 20.44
